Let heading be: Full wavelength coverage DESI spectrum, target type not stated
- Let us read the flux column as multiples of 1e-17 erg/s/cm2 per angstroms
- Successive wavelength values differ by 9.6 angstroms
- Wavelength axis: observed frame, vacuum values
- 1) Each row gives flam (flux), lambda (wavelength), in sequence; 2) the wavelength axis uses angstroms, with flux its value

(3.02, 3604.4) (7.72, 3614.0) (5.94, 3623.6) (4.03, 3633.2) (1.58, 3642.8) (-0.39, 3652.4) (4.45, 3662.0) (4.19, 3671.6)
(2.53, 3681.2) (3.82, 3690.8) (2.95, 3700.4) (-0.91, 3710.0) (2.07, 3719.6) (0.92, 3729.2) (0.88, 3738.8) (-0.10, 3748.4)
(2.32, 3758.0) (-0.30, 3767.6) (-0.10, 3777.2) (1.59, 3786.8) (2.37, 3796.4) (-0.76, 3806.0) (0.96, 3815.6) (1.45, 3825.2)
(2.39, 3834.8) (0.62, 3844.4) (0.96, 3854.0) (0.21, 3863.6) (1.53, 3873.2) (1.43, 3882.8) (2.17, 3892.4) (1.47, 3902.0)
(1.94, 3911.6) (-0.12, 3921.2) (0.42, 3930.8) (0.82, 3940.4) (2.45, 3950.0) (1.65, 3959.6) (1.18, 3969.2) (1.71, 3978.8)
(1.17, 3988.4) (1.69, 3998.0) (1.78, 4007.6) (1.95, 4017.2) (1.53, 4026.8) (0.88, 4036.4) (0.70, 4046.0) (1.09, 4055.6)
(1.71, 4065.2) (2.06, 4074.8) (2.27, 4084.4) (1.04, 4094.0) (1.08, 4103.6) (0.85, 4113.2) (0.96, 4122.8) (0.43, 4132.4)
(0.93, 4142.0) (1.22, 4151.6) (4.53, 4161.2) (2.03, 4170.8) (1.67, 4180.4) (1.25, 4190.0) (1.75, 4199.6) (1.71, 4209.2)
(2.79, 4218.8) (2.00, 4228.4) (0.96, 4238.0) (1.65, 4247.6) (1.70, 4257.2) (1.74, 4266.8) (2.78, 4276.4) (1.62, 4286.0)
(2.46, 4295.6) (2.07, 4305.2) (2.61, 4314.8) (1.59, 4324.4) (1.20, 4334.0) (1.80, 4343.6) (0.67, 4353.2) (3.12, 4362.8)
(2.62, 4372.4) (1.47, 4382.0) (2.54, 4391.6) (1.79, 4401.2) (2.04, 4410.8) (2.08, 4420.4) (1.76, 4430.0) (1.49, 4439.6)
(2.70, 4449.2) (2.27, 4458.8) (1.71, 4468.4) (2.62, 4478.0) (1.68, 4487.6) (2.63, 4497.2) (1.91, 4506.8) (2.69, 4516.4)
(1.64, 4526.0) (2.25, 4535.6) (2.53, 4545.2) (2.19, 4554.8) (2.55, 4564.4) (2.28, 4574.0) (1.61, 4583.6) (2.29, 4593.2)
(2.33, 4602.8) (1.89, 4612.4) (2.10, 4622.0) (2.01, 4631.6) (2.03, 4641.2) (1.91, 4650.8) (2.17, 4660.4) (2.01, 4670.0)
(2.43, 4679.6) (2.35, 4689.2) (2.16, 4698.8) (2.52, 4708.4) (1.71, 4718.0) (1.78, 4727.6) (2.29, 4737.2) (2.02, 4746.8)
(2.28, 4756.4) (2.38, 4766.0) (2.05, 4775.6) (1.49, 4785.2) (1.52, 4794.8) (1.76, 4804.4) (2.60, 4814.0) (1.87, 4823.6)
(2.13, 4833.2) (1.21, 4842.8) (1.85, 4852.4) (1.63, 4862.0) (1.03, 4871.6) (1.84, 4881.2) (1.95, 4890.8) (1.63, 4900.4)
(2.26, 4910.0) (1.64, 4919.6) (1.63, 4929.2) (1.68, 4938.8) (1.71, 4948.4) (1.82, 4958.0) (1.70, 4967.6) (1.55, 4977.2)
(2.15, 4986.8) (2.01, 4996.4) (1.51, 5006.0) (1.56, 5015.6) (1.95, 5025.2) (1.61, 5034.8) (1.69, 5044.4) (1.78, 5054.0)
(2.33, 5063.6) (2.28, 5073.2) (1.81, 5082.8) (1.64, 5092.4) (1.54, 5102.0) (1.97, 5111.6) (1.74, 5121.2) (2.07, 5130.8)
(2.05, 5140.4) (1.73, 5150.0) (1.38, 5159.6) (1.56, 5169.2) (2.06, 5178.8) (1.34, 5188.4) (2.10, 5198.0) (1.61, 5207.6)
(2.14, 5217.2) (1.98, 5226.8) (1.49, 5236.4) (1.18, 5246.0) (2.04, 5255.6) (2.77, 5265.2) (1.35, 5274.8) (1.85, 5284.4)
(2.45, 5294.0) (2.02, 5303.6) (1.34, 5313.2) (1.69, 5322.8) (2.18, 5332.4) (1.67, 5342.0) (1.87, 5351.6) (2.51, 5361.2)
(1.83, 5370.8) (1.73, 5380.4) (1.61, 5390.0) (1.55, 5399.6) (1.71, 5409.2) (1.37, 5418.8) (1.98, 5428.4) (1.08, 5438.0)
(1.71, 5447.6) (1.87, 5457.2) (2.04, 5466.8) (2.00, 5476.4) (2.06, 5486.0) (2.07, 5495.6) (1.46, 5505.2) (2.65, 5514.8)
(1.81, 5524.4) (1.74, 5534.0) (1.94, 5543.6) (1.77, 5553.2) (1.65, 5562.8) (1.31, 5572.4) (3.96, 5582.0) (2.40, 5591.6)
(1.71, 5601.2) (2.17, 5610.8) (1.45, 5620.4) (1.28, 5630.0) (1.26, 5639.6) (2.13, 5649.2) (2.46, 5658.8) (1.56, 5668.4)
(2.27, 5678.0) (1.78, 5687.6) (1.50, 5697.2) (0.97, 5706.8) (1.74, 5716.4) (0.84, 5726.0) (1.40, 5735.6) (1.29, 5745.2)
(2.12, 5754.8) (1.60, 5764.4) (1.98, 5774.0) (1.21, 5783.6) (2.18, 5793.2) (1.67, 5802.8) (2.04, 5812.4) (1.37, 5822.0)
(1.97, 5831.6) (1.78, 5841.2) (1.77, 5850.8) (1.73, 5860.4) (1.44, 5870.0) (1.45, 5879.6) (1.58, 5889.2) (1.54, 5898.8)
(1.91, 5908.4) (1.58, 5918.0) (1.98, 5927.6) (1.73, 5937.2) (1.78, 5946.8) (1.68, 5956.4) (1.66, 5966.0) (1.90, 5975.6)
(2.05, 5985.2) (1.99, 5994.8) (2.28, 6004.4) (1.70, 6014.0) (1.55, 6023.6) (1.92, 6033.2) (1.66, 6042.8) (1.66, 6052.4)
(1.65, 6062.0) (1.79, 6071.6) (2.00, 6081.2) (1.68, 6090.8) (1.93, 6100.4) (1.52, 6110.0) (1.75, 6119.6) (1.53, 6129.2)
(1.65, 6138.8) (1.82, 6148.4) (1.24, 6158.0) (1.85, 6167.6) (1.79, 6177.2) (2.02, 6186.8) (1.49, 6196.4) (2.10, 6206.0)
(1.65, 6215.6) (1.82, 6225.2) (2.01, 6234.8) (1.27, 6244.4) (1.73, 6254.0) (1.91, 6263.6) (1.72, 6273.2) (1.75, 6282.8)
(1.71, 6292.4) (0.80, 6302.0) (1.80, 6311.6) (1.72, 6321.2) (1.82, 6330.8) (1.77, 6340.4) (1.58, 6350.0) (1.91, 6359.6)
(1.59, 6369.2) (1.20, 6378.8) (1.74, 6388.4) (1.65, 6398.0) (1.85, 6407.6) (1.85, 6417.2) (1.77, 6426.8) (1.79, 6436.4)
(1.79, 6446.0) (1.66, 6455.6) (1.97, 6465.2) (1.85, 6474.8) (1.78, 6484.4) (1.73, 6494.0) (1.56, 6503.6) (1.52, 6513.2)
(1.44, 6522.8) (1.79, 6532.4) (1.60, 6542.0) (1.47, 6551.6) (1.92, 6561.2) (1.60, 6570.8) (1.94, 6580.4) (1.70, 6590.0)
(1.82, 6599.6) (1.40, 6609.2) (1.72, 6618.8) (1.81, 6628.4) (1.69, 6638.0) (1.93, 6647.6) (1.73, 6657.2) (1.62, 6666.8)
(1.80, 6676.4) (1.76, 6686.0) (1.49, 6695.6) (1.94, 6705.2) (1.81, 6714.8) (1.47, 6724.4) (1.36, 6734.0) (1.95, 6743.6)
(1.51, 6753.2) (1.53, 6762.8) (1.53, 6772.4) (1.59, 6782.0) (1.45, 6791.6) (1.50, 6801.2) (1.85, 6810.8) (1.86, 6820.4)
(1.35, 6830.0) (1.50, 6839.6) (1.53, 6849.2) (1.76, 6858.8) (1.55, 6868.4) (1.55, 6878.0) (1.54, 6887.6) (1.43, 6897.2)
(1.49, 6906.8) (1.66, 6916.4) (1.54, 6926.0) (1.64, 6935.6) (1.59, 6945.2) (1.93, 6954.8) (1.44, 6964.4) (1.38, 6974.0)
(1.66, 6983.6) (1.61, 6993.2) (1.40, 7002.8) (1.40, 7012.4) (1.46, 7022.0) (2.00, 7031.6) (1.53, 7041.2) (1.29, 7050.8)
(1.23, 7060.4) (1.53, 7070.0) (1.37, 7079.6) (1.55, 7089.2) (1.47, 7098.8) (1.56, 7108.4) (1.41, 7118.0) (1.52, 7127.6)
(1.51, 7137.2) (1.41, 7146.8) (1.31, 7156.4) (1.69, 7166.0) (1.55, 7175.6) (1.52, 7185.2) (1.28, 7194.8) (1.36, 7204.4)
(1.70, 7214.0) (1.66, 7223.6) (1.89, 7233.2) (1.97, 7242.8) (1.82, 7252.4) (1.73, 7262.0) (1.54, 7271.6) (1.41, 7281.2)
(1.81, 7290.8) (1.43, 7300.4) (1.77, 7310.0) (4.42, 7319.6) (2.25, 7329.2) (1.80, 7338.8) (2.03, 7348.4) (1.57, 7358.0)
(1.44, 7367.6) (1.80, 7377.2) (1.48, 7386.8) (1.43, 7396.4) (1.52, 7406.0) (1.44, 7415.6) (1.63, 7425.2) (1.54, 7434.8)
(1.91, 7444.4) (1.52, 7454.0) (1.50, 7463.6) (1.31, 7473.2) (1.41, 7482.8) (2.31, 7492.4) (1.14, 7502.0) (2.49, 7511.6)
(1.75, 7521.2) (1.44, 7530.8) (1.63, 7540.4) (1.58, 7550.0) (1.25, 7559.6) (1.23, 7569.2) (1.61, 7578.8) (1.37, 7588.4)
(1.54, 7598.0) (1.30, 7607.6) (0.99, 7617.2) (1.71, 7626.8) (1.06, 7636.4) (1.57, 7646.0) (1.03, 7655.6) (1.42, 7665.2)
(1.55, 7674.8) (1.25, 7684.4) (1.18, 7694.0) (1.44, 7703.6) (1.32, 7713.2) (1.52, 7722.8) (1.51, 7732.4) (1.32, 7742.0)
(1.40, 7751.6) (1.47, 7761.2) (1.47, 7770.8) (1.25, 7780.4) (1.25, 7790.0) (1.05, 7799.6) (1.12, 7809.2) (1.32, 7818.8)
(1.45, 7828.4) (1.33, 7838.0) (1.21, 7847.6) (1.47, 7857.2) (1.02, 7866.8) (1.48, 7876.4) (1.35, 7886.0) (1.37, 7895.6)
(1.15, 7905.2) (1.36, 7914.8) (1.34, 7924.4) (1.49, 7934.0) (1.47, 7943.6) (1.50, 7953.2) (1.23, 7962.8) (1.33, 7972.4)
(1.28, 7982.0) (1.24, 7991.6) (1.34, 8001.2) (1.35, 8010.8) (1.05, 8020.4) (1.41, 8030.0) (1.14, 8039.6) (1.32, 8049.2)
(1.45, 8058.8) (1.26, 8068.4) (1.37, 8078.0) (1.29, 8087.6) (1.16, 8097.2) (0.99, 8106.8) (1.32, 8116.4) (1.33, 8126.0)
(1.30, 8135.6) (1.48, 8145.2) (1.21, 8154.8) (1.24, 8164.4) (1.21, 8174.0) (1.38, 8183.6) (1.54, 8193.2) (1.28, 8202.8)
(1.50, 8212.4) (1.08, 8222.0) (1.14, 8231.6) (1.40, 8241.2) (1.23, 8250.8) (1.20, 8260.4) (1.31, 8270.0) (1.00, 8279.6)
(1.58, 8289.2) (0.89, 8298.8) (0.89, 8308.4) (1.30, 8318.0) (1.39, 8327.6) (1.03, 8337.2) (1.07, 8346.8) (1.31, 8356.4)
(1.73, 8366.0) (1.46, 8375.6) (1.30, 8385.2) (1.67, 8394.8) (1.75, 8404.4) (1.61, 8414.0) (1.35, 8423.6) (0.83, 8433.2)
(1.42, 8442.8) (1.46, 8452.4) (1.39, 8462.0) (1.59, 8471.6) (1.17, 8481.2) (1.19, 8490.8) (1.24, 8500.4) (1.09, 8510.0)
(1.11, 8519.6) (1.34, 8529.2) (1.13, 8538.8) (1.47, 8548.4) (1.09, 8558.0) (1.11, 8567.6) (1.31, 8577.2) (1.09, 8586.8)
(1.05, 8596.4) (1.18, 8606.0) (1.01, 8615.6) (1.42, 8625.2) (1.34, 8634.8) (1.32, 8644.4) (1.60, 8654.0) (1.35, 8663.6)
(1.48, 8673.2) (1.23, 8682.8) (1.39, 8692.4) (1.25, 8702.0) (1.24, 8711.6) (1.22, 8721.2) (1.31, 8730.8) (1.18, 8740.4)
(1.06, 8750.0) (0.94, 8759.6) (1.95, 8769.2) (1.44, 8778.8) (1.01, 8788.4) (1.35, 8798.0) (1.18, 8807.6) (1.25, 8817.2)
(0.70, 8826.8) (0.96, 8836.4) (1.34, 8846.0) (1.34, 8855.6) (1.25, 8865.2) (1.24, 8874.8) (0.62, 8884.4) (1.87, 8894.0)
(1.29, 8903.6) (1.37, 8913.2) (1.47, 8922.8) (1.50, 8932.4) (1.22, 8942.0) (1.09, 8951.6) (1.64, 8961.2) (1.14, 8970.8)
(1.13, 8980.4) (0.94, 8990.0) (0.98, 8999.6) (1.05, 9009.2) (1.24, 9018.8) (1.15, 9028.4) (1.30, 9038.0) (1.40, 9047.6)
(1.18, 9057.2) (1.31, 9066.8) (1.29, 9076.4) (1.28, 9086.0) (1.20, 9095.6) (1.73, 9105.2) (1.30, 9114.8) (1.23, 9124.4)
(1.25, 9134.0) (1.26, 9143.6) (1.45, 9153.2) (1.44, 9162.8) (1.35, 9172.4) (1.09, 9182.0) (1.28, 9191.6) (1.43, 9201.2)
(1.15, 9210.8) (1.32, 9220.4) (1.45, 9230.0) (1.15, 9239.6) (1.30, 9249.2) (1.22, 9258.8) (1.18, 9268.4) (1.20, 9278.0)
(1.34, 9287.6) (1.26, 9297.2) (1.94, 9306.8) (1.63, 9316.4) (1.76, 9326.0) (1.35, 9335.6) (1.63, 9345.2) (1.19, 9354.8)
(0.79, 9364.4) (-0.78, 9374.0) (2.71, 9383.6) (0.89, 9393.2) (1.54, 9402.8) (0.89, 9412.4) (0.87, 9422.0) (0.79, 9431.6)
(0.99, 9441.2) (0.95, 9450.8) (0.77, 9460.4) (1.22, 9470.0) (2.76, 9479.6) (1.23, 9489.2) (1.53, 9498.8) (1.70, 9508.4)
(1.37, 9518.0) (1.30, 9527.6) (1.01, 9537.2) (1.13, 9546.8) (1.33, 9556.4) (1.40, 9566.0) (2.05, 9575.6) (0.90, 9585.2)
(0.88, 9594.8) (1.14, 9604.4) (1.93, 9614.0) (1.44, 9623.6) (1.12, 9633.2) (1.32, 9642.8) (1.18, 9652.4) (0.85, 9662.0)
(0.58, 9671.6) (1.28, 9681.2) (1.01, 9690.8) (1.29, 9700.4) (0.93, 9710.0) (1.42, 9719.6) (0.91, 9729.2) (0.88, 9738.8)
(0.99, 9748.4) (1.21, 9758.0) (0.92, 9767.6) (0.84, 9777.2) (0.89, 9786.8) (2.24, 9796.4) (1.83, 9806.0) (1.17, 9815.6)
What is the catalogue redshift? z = 0.116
